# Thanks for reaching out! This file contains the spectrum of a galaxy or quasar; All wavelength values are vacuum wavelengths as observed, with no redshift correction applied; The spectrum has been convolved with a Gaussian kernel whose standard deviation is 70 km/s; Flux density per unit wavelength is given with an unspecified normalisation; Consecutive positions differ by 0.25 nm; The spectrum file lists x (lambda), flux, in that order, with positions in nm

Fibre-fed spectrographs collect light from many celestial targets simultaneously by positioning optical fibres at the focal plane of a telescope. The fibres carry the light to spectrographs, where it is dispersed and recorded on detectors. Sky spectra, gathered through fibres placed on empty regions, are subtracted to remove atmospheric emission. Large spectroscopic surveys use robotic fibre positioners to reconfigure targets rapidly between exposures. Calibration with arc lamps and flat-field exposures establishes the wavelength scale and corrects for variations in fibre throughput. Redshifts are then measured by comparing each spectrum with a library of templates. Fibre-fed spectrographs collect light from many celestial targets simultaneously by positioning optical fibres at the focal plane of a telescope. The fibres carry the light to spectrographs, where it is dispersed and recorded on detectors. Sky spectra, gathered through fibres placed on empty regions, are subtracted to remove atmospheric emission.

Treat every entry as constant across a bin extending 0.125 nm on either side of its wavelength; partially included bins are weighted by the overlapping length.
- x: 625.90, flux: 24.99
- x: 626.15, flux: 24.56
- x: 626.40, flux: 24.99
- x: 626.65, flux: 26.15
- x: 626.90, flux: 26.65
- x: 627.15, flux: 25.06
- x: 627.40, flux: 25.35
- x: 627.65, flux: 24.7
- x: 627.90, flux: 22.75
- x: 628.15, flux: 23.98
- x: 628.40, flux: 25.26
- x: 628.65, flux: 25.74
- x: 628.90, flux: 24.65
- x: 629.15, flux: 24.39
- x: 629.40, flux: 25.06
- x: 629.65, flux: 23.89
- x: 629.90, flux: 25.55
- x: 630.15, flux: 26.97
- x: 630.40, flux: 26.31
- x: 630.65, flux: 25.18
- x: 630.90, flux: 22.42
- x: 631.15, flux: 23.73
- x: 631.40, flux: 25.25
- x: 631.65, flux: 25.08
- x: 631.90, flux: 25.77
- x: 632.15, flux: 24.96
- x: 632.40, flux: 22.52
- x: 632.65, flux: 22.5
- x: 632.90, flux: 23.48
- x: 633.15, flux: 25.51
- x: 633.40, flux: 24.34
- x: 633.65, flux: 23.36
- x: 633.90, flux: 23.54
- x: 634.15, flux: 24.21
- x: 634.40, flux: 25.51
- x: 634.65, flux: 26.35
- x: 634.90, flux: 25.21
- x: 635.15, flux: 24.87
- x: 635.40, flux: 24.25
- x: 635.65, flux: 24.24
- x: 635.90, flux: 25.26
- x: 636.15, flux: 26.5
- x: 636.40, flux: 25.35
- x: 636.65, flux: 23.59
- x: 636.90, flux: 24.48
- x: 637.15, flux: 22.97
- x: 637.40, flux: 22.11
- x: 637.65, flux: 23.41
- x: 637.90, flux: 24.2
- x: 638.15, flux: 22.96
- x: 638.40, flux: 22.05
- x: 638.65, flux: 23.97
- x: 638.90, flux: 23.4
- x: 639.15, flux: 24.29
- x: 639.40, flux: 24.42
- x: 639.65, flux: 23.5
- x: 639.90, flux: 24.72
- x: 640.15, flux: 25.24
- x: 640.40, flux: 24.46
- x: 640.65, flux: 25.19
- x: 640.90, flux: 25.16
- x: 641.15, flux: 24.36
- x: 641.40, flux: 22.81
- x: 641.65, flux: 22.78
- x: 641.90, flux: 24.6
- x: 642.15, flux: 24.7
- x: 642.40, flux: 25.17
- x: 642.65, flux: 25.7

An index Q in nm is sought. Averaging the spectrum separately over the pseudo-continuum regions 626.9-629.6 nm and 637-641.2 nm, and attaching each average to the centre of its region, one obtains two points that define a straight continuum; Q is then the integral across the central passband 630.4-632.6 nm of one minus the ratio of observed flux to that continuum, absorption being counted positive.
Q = 0.01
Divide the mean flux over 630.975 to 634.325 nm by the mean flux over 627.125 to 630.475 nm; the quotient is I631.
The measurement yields 0.97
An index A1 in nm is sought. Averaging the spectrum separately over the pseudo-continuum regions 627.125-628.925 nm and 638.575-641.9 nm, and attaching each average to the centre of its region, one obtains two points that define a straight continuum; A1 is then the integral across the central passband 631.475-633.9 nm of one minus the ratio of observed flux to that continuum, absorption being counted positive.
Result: 0.03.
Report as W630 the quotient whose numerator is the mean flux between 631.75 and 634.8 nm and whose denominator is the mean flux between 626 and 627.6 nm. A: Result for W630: 0.96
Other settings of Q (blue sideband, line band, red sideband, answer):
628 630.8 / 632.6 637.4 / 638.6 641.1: 0.057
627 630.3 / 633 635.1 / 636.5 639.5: -0.057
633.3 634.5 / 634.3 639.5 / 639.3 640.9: 0.029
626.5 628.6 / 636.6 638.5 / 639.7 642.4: 0.104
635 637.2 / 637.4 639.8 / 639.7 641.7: 0.097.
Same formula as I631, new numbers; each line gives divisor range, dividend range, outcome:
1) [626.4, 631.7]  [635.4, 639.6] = 0.96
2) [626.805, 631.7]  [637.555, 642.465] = 0.97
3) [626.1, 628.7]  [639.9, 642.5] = 0.98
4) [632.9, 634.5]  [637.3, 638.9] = 0.95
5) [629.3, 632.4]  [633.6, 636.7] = 1.00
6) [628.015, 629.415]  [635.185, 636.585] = 1.01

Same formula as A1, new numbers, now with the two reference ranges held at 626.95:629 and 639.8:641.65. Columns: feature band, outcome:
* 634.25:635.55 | -0.032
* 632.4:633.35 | 0.036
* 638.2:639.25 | 0.048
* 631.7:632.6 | 0.013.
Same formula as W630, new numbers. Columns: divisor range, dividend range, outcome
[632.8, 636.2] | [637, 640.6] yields 0.96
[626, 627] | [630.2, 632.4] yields 0.97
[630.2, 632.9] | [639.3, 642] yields 1.00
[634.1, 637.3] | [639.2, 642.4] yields 0.98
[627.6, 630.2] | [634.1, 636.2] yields 1.02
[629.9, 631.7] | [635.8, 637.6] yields 0.97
